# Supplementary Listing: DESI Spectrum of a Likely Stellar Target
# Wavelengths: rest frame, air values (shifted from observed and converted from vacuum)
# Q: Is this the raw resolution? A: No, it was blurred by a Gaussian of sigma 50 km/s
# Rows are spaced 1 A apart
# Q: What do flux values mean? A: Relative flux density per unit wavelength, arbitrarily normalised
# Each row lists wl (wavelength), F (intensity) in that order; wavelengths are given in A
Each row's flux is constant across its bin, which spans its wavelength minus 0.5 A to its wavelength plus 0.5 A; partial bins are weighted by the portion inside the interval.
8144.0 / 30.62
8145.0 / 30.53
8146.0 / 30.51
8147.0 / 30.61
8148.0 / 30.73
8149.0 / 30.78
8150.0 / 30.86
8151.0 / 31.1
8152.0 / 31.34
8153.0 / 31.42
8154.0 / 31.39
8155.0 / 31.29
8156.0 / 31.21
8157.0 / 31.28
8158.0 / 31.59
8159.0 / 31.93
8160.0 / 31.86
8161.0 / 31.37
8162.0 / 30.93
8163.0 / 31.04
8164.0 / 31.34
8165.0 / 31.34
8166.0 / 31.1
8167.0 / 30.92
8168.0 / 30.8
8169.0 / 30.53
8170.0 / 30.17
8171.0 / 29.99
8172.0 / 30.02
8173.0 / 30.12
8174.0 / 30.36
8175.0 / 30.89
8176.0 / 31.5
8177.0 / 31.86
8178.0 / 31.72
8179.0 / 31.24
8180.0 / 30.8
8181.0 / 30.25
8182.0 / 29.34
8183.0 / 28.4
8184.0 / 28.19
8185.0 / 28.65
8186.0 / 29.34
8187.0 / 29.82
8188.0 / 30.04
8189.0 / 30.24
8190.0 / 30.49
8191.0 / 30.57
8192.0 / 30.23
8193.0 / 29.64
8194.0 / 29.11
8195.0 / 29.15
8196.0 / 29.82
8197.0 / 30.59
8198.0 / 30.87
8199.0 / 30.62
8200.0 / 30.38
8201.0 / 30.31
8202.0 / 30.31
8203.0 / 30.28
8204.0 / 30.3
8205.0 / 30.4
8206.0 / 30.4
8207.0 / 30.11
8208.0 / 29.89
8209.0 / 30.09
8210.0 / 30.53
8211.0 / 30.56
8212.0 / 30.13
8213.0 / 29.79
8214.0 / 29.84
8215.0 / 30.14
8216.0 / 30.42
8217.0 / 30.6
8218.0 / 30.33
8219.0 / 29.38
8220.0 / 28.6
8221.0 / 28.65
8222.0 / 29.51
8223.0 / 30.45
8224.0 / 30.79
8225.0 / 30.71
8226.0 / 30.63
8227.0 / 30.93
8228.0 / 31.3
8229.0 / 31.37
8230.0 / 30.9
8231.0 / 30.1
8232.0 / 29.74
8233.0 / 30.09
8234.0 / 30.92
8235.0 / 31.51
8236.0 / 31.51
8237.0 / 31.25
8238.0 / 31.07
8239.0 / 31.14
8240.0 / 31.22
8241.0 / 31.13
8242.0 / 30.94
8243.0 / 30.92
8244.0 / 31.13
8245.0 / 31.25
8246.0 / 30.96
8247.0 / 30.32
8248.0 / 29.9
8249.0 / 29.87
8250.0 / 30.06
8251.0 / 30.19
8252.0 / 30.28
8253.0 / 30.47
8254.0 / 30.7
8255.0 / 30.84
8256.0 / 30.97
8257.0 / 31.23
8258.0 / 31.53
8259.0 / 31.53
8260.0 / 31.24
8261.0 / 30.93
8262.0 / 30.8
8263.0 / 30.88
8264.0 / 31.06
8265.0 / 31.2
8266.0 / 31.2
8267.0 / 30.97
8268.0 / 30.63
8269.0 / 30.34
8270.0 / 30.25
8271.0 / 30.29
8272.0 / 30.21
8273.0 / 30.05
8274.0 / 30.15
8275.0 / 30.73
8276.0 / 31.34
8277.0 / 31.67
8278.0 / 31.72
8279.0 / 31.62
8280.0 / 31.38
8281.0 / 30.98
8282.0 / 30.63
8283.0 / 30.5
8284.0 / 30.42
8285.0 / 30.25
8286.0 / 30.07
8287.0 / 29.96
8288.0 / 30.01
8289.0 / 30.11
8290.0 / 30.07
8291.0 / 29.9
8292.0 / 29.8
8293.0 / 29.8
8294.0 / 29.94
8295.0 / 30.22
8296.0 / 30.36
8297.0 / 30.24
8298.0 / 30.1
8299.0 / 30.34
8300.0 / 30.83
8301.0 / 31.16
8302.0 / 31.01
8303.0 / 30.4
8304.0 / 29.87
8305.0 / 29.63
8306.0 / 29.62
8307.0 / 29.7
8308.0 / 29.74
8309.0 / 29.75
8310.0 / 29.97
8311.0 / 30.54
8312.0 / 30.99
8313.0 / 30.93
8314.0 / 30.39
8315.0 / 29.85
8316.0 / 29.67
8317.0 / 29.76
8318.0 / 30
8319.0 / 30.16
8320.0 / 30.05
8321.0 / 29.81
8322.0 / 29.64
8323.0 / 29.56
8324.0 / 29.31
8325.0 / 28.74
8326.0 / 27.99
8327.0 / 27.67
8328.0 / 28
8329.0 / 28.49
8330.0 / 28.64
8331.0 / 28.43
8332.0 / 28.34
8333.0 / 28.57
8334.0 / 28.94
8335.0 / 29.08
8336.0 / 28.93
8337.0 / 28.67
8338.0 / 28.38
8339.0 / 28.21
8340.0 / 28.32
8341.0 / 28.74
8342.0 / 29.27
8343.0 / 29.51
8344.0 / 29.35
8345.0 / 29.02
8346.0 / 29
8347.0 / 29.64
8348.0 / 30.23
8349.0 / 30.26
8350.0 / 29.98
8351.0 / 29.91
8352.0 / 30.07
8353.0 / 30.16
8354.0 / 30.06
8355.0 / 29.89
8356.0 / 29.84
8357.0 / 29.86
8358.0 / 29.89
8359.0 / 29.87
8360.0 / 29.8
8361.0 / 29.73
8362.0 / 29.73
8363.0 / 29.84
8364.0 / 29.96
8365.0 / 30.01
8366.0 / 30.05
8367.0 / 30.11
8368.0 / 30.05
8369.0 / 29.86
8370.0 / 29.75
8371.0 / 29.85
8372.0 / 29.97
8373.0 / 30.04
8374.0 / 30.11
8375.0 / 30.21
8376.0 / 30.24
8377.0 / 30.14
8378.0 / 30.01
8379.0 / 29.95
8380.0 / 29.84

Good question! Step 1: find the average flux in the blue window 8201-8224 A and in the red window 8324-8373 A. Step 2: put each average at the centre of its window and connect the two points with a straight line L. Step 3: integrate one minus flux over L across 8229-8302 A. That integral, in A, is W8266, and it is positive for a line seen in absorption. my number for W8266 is -2.2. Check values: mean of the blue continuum 30.1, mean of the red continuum 29.4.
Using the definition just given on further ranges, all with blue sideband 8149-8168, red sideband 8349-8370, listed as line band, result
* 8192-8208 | 0.4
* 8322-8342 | 1.0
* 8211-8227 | 0.4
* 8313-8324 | 0.1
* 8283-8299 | 0.2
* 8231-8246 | -0.1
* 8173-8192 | 0.6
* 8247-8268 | -0.1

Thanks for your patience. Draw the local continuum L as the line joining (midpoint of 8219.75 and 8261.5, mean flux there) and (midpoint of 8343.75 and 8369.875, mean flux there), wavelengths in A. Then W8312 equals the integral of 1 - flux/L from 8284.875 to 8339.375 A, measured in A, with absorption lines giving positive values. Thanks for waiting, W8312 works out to 1.0 A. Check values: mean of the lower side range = 30.7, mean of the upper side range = 29.9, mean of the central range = 29.6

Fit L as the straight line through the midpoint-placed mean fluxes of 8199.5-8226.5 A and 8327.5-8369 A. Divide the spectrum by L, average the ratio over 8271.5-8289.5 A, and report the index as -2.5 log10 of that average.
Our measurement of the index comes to -0.03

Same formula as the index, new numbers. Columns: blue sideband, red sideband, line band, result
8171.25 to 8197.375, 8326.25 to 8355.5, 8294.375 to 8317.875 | -0.033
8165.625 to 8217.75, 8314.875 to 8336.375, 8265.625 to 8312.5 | -0.037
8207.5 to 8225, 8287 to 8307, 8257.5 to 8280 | -0.029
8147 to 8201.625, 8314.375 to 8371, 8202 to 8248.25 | -0.009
